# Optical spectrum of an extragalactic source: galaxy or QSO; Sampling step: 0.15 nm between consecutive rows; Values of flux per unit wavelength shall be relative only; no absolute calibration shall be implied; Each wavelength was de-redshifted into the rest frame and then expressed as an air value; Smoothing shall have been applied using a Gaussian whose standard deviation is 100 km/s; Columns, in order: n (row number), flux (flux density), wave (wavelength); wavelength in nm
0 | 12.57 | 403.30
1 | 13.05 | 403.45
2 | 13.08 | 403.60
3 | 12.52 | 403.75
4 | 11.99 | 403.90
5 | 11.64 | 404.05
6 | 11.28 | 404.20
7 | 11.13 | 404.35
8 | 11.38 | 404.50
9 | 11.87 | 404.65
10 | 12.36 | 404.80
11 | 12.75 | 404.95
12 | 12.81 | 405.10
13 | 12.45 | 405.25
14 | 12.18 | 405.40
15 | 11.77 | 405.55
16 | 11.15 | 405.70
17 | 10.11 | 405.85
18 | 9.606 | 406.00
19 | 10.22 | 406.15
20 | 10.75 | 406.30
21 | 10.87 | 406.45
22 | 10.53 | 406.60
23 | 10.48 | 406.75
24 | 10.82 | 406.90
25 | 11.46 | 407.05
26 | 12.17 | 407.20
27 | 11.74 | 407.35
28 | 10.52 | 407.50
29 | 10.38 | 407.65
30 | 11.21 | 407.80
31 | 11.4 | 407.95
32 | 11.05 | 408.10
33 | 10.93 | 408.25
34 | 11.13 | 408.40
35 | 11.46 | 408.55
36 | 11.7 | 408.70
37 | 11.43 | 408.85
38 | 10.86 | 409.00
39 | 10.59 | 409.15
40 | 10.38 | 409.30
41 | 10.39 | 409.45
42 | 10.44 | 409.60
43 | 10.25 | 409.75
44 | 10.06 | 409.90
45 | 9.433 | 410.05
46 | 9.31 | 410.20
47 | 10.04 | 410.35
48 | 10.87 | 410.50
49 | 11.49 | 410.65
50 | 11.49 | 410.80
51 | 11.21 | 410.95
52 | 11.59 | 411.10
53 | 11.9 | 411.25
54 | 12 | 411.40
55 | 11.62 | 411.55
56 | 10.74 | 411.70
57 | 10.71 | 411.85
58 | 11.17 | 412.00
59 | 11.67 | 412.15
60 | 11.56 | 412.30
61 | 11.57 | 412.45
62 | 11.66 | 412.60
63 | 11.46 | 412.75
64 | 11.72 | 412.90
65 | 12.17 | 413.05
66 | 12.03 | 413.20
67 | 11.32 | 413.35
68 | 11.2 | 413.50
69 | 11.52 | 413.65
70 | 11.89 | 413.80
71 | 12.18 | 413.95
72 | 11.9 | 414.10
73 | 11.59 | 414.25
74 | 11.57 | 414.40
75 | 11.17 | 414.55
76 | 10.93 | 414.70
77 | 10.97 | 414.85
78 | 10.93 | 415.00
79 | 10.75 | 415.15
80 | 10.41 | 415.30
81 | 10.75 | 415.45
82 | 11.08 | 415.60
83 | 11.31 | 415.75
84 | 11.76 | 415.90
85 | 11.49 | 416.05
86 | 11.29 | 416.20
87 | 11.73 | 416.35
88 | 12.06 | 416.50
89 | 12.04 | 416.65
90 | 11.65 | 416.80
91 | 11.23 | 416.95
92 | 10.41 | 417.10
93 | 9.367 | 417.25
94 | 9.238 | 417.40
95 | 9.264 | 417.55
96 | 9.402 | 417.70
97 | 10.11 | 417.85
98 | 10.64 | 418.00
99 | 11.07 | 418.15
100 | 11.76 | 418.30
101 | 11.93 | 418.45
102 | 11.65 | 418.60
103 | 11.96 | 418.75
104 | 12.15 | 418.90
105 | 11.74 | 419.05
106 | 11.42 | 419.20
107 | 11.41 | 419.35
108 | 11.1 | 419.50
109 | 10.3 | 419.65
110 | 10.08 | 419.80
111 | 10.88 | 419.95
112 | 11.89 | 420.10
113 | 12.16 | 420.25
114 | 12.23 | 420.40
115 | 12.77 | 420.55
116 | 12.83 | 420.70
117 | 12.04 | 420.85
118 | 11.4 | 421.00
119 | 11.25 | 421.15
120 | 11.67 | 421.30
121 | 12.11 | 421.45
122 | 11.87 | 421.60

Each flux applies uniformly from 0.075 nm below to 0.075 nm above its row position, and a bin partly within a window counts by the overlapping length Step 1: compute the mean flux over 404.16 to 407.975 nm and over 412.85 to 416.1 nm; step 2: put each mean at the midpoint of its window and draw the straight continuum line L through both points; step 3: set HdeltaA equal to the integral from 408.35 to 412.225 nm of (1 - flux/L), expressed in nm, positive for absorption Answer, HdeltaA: 0.143 nm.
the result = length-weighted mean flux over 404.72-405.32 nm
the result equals 12.6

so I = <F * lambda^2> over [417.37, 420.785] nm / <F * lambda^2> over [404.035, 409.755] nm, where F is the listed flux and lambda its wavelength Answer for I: 1.07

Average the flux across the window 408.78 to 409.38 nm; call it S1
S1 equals 10.8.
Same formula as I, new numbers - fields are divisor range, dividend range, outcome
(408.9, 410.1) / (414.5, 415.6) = 1.08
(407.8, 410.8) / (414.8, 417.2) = 1.08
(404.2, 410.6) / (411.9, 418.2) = 1.05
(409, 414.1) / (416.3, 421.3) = 1.05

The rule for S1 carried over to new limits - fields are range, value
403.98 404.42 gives 11.3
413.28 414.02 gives 11.6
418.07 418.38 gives 11.4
